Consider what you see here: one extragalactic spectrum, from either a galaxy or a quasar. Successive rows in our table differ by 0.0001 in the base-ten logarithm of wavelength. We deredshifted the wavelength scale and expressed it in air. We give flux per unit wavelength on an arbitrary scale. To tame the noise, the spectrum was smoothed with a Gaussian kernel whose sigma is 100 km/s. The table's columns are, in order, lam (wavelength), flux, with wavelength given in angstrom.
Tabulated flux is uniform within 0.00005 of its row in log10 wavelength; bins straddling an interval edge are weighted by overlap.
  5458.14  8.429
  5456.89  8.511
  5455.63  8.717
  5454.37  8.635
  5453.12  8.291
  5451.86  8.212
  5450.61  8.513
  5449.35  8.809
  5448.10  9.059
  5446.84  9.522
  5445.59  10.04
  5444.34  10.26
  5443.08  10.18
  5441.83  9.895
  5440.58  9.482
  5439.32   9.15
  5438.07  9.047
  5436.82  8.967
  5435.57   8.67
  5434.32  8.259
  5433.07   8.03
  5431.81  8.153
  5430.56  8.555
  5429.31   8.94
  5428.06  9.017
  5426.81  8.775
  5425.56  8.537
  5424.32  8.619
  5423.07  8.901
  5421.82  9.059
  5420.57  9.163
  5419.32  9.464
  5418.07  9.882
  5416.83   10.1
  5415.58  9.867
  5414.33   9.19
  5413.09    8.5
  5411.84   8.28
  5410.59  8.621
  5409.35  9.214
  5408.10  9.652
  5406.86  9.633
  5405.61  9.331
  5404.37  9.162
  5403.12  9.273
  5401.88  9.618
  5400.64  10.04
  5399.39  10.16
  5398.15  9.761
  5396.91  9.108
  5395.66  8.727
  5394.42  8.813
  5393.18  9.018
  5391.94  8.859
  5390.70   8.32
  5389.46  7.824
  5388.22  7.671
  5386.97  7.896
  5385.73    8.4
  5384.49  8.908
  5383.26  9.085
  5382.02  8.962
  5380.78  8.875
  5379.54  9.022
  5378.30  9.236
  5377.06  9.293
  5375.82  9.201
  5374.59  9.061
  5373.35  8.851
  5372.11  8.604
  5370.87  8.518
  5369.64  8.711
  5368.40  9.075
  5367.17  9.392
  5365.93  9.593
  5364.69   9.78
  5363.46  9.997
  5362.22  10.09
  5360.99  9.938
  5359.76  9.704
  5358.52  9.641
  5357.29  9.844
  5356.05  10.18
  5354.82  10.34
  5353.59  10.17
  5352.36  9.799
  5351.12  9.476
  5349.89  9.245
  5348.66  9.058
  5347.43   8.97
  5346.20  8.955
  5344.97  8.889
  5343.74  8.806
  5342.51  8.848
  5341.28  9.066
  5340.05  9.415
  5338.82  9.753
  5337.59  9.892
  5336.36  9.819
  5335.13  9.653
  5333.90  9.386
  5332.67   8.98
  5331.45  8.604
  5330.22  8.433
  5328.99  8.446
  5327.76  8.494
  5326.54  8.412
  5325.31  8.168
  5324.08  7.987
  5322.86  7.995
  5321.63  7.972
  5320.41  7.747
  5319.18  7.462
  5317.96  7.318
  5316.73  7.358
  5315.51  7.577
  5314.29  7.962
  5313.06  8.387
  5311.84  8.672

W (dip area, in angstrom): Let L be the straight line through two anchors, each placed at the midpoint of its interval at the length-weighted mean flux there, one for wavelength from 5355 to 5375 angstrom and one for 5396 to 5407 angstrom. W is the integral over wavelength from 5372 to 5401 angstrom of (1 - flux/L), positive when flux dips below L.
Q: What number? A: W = 1.8 angstrom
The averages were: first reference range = 9.46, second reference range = 9.53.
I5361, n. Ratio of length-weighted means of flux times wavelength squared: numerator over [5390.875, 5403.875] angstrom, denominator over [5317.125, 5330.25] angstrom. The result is 1.19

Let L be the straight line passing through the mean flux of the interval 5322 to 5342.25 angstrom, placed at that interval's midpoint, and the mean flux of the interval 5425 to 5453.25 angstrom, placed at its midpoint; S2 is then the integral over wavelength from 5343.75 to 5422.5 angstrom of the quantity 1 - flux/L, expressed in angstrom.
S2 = -2.5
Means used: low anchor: 8.89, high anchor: 8.98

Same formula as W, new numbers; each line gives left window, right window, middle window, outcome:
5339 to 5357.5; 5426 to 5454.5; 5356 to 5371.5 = -0.4 angstrom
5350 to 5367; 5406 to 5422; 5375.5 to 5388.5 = 1.1 angstrom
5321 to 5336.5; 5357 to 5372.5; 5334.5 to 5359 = -1.2 angstrom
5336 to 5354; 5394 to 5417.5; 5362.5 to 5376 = 0.2 angstrom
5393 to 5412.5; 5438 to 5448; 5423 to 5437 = 1.4 angstrom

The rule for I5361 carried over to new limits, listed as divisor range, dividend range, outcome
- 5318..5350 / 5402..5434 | 1.06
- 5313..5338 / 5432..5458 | 1.12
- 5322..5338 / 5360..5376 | 1.08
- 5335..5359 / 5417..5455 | 0.98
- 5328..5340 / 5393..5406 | 1.04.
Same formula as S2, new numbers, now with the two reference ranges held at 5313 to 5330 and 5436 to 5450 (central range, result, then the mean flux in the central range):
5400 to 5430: -0.3 angstrom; 9.2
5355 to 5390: -2.3 angstrom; 9.14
